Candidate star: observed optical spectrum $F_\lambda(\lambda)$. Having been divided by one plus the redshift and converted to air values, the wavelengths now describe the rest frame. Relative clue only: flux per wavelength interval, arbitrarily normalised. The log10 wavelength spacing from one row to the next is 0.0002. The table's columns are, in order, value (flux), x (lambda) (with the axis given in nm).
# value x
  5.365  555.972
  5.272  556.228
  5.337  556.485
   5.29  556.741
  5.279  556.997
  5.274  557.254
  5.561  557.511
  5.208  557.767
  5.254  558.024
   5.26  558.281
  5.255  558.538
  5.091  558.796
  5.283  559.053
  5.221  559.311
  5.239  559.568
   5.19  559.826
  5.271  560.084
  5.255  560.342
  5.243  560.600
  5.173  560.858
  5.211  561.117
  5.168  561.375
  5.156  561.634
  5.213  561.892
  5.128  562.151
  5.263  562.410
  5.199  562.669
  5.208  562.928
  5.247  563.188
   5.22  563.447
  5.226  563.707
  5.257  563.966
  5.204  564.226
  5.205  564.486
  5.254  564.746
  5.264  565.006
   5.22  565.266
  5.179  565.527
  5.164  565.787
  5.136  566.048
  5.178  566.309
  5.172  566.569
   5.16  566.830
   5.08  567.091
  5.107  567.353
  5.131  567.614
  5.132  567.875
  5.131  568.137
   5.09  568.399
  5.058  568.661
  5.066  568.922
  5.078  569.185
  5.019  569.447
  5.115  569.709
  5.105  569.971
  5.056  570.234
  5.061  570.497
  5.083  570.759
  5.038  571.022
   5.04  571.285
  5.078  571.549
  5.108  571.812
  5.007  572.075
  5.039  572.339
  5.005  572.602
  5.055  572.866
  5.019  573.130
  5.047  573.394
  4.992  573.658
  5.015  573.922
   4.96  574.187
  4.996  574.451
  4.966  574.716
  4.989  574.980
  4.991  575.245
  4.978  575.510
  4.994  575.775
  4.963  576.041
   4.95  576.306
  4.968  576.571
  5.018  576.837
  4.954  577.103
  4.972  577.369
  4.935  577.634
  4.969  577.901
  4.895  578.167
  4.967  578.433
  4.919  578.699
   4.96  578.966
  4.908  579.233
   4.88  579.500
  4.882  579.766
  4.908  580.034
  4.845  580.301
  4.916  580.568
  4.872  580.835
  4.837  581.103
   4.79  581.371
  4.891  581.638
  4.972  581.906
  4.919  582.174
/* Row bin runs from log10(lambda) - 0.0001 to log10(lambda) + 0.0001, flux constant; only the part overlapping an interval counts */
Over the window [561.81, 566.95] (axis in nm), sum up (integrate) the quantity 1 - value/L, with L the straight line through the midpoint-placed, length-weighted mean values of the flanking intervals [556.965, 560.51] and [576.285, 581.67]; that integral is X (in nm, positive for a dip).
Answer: -0.04 nm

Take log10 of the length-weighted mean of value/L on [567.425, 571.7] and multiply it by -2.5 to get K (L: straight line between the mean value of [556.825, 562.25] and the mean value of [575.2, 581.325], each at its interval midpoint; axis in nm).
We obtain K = 0.00 mag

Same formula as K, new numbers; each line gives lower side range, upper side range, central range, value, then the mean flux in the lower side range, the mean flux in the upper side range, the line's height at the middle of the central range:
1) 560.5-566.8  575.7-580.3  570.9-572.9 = 0.001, 5.2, 4.94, 5.05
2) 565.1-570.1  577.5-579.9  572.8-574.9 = 0.001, 5.12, 4.92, 5.01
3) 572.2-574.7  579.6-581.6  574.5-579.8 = -0.004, 5.01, 4.87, 4.94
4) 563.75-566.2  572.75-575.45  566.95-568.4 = 0.008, 5.21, 5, 5.15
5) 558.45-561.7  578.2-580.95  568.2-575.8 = -0.003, 5.21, 4.91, 5.03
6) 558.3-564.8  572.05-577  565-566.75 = -0.008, 5.22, 5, 5.14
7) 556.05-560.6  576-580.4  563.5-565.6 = -0.013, 5.27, 4.94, 5.16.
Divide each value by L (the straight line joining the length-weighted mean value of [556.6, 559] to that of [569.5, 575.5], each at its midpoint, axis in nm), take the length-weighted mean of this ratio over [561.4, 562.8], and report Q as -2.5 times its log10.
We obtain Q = 0.00 mag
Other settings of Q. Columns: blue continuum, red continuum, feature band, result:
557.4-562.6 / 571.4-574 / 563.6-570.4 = -0.004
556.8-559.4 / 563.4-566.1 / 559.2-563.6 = 0.006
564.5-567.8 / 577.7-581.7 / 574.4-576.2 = 0.001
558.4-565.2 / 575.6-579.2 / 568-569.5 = 0.006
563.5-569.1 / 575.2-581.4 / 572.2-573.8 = 0.001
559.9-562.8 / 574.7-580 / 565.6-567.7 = -0.004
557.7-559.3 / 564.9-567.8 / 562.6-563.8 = -0.007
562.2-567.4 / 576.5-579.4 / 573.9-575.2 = 0.006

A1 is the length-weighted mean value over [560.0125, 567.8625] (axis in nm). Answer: 5.2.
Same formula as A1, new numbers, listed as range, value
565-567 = 5.18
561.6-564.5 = 5.21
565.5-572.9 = 5.09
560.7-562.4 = 5.18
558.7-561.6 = 5.21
